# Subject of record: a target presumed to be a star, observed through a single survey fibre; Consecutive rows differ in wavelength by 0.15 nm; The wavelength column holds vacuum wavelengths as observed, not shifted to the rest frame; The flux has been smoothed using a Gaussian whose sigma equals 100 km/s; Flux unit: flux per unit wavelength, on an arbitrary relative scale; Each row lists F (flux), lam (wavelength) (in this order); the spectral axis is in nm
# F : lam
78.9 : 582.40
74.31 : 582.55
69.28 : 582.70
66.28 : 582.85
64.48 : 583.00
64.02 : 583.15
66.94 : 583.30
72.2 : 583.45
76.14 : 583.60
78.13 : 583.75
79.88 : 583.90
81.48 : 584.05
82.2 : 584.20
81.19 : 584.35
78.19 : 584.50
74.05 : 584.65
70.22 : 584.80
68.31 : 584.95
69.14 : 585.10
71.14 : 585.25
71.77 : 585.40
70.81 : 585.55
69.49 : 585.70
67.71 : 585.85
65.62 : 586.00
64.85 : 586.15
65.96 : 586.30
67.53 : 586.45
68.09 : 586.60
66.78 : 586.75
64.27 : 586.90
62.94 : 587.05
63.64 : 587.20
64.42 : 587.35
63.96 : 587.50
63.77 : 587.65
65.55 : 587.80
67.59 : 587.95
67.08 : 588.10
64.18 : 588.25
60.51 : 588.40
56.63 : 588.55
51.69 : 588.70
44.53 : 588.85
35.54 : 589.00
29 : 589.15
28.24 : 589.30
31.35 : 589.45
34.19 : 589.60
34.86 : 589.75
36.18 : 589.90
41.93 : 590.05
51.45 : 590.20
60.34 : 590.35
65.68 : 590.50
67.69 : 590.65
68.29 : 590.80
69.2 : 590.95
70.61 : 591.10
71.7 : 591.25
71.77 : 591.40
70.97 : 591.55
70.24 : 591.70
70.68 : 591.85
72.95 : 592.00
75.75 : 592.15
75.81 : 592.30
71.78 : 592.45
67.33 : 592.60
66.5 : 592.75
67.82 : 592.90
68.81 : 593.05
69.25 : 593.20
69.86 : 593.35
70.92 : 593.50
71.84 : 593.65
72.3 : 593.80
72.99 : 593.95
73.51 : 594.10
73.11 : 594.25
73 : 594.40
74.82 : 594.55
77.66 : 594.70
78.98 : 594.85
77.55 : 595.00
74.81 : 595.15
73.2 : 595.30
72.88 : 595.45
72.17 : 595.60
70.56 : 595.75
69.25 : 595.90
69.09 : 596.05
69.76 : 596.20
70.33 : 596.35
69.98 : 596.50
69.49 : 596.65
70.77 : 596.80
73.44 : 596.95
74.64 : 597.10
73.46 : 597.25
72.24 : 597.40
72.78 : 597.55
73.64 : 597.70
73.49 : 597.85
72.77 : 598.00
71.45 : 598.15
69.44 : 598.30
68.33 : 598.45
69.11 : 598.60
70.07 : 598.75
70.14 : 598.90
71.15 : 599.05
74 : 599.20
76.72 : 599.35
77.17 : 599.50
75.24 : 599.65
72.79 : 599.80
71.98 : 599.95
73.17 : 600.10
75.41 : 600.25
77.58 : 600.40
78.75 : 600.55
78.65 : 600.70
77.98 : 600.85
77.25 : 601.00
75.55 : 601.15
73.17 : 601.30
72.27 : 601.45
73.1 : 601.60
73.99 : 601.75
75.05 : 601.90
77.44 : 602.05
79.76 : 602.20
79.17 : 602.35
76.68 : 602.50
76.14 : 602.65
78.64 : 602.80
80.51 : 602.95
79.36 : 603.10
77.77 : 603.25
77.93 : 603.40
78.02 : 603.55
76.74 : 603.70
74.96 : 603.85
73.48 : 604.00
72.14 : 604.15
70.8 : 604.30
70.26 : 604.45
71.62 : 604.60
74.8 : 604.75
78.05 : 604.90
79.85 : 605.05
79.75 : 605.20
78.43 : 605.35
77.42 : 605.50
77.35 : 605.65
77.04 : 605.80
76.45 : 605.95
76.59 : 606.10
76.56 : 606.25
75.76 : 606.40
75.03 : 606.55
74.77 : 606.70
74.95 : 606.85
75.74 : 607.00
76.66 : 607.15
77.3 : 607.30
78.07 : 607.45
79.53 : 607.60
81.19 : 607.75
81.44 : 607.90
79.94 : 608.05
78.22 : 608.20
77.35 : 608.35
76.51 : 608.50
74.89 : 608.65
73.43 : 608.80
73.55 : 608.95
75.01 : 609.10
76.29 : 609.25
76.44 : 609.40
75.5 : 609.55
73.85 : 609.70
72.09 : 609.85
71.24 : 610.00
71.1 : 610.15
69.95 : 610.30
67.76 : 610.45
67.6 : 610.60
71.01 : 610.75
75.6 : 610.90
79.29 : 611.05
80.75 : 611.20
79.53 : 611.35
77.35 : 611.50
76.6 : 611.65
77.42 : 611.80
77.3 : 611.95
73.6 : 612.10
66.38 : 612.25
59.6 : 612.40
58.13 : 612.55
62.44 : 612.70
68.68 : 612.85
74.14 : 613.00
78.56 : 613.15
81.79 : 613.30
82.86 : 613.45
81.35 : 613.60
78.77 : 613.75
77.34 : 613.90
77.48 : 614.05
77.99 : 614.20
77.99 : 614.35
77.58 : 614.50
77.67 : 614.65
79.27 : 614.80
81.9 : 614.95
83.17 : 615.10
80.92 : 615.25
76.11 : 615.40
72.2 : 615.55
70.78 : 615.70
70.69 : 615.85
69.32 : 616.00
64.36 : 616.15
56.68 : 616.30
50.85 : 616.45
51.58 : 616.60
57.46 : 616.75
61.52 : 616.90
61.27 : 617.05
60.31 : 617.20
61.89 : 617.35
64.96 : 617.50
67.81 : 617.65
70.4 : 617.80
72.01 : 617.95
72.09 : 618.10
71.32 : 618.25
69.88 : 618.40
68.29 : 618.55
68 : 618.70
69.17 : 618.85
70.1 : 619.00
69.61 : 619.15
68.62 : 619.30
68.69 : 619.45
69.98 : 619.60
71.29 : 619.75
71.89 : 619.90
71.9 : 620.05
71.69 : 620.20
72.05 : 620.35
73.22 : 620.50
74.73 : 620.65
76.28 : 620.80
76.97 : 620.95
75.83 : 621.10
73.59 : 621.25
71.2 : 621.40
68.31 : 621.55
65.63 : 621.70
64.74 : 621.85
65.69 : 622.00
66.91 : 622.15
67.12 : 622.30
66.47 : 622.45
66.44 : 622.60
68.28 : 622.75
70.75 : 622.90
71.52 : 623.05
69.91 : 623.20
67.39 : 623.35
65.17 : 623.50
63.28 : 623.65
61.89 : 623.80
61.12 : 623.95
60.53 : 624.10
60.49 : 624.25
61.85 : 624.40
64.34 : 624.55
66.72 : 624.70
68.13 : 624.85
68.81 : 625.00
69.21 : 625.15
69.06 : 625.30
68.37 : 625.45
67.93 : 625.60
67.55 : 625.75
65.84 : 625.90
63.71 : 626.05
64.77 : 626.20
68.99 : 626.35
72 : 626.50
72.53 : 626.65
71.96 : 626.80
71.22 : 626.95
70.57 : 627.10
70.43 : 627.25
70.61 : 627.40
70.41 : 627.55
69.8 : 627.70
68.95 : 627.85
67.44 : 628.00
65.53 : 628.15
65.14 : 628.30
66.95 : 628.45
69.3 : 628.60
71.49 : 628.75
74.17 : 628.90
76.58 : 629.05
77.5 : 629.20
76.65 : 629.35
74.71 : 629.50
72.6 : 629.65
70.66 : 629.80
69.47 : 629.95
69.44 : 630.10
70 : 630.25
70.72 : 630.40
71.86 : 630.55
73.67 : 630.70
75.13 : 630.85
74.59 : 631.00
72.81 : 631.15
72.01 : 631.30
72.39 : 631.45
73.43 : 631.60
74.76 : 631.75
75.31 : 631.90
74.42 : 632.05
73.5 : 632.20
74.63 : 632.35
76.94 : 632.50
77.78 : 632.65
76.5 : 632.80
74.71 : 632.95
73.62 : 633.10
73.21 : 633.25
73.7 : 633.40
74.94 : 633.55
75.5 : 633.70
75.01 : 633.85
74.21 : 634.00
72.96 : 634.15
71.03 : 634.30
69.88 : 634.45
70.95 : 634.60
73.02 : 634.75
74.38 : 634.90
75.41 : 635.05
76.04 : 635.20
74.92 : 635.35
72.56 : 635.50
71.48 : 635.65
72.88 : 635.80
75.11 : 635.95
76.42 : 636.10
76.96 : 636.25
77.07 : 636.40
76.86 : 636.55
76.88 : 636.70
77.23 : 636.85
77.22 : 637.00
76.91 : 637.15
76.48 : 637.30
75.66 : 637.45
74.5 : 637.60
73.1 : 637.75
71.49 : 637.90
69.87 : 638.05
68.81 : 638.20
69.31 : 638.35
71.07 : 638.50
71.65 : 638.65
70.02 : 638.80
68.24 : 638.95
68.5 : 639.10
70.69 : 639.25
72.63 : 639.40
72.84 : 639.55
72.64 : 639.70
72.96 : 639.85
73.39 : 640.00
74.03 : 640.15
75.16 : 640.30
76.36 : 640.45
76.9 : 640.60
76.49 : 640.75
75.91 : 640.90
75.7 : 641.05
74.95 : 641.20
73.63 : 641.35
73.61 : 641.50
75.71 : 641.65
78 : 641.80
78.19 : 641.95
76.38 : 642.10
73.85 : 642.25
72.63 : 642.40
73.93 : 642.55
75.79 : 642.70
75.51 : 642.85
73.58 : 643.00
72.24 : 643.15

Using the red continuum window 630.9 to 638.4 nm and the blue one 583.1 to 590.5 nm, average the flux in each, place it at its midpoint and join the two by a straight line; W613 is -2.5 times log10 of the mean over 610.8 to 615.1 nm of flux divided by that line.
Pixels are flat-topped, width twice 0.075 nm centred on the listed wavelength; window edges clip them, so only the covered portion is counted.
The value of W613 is -0.11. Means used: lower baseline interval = 62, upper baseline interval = 74.2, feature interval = 75.7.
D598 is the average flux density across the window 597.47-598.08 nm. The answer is 73.1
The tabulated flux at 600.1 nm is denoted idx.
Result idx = 73.17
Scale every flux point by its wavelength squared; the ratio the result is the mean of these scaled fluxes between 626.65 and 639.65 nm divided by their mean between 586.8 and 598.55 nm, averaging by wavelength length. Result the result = 1.27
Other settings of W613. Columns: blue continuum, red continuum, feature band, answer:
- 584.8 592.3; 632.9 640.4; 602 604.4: -0.18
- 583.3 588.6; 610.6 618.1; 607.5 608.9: -0.10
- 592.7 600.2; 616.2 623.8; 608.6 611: -0.05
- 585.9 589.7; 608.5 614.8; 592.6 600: -0.15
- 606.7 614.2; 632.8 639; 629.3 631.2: 0.02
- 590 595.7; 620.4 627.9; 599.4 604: -0.10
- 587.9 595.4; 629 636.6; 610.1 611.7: -0.09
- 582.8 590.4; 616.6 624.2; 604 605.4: -0.15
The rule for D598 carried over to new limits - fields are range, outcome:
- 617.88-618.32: 71.8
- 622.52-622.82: 67.3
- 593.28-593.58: 70.4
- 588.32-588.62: 58.7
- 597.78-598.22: 72.6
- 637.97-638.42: 69.4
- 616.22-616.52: 54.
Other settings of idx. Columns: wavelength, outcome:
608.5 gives 76.51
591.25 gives 71.7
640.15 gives 74.03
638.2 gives 68.81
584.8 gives 70.22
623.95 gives 61.12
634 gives 74.21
